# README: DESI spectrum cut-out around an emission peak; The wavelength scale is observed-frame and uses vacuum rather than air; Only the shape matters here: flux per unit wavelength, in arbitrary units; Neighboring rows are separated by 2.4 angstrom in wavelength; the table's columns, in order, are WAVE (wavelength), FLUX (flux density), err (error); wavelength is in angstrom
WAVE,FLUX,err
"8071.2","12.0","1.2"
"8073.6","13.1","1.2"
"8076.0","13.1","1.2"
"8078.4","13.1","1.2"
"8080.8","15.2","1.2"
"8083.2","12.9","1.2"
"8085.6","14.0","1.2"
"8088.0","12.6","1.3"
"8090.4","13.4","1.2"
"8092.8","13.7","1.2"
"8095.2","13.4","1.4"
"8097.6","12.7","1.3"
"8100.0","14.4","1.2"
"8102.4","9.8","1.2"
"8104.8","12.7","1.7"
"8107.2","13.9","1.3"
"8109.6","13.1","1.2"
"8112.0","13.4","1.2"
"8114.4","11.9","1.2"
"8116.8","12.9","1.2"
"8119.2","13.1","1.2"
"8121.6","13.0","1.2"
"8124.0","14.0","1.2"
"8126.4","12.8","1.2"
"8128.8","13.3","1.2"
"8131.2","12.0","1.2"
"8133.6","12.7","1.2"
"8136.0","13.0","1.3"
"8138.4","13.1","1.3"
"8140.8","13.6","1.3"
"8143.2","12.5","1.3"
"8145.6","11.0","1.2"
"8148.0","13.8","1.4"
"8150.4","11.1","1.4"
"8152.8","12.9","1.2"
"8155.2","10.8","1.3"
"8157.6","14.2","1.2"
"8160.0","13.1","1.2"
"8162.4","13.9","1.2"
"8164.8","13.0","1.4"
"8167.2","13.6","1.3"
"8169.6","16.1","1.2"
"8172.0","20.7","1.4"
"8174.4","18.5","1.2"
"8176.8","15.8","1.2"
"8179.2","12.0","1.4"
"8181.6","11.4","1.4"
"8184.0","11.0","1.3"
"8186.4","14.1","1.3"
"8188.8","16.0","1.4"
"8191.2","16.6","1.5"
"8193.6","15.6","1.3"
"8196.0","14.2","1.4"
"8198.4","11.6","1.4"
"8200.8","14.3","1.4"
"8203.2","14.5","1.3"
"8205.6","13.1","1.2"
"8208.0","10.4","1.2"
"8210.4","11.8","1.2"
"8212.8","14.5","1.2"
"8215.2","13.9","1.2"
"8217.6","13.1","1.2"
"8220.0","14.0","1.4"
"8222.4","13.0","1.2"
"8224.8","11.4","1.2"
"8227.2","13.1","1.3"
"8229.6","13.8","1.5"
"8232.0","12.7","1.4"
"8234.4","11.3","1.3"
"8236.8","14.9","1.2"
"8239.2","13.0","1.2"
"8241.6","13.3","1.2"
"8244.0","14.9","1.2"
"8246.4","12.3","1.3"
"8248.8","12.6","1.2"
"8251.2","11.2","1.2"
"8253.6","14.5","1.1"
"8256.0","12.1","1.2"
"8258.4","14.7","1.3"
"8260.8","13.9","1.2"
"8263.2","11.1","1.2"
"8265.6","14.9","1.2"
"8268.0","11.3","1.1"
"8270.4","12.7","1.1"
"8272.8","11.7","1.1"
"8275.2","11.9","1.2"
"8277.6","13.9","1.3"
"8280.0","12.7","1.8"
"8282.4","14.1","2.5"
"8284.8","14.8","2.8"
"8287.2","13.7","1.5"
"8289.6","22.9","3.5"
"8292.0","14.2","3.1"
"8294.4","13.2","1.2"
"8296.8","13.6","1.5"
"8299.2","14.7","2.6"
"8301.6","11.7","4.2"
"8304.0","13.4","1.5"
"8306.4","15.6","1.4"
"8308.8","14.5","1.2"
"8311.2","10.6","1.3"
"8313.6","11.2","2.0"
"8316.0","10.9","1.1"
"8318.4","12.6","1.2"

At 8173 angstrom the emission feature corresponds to [S II]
